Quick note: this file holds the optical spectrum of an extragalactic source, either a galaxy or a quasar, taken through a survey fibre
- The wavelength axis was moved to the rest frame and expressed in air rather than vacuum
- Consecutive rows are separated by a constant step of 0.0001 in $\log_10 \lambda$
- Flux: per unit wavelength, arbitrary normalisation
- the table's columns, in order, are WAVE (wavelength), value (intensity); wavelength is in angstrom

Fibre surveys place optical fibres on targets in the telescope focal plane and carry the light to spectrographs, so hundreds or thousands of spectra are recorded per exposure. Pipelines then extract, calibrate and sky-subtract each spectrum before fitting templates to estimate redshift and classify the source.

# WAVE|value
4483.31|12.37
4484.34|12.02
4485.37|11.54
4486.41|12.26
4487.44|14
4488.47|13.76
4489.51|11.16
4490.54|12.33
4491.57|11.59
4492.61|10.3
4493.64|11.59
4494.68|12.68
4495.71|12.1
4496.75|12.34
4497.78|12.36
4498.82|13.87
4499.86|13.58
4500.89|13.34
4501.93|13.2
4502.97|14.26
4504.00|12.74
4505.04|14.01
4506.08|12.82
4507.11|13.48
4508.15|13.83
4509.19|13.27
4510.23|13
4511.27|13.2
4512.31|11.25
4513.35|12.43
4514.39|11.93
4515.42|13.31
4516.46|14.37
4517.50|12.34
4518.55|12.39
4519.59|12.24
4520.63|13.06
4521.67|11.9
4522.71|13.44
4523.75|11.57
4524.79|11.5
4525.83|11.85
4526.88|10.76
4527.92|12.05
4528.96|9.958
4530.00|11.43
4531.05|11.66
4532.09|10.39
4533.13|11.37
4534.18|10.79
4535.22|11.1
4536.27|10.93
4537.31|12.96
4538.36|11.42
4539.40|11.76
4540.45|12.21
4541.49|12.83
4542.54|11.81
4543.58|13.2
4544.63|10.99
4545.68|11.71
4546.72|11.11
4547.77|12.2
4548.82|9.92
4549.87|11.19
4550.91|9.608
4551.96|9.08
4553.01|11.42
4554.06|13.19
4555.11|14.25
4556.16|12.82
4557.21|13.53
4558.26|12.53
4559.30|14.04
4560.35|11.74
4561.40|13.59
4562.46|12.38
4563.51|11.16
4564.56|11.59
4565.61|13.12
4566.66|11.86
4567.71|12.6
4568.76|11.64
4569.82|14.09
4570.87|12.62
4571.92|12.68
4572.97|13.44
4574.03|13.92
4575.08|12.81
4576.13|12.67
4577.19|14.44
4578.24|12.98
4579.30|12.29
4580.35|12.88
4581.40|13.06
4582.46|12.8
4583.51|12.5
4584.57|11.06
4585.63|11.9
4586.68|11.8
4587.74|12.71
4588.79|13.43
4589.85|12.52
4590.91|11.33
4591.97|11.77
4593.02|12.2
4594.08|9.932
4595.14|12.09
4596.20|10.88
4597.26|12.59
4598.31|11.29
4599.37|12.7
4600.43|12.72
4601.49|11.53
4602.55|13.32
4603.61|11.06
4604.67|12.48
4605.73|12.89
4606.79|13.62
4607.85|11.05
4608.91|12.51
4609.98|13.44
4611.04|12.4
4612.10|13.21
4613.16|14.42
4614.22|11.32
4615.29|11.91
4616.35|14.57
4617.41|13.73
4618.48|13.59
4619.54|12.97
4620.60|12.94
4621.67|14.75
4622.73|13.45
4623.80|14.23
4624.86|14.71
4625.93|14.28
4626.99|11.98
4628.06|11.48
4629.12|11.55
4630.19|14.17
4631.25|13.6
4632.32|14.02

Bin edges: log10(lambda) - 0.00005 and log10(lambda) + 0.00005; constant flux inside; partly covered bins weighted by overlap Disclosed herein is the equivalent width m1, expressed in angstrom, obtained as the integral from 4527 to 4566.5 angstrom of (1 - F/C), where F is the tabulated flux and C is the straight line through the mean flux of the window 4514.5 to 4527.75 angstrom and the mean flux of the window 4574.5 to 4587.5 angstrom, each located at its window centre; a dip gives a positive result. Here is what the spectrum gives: 2.1 angstrom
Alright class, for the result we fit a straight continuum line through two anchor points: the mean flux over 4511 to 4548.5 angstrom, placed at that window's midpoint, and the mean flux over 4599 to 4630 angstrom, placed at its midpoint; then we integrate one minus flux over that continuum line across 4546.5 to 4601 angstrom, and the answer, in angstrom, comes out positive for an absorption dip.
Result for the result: 0.7 angstrom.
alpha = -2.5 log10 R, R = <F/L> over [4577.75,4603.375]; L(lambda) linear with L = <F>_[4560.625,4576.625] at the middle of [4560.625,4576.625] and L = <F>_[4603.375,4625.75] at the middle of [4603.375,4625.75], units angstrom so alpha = 0.063 mag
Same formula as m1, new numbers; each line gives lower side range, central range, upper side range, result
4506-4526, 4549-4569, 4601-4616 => 0.74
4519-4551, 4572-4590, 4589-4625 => -0.76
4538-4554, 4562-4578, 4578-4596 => -1.20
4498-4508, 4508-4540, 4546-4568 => 2.20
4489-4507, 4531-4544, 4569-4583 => 1.17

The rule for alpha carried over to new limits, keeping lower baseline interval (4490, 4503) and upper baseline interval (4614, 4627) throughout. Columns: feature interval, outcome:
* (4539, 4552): 0.13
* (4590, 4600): 0.14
